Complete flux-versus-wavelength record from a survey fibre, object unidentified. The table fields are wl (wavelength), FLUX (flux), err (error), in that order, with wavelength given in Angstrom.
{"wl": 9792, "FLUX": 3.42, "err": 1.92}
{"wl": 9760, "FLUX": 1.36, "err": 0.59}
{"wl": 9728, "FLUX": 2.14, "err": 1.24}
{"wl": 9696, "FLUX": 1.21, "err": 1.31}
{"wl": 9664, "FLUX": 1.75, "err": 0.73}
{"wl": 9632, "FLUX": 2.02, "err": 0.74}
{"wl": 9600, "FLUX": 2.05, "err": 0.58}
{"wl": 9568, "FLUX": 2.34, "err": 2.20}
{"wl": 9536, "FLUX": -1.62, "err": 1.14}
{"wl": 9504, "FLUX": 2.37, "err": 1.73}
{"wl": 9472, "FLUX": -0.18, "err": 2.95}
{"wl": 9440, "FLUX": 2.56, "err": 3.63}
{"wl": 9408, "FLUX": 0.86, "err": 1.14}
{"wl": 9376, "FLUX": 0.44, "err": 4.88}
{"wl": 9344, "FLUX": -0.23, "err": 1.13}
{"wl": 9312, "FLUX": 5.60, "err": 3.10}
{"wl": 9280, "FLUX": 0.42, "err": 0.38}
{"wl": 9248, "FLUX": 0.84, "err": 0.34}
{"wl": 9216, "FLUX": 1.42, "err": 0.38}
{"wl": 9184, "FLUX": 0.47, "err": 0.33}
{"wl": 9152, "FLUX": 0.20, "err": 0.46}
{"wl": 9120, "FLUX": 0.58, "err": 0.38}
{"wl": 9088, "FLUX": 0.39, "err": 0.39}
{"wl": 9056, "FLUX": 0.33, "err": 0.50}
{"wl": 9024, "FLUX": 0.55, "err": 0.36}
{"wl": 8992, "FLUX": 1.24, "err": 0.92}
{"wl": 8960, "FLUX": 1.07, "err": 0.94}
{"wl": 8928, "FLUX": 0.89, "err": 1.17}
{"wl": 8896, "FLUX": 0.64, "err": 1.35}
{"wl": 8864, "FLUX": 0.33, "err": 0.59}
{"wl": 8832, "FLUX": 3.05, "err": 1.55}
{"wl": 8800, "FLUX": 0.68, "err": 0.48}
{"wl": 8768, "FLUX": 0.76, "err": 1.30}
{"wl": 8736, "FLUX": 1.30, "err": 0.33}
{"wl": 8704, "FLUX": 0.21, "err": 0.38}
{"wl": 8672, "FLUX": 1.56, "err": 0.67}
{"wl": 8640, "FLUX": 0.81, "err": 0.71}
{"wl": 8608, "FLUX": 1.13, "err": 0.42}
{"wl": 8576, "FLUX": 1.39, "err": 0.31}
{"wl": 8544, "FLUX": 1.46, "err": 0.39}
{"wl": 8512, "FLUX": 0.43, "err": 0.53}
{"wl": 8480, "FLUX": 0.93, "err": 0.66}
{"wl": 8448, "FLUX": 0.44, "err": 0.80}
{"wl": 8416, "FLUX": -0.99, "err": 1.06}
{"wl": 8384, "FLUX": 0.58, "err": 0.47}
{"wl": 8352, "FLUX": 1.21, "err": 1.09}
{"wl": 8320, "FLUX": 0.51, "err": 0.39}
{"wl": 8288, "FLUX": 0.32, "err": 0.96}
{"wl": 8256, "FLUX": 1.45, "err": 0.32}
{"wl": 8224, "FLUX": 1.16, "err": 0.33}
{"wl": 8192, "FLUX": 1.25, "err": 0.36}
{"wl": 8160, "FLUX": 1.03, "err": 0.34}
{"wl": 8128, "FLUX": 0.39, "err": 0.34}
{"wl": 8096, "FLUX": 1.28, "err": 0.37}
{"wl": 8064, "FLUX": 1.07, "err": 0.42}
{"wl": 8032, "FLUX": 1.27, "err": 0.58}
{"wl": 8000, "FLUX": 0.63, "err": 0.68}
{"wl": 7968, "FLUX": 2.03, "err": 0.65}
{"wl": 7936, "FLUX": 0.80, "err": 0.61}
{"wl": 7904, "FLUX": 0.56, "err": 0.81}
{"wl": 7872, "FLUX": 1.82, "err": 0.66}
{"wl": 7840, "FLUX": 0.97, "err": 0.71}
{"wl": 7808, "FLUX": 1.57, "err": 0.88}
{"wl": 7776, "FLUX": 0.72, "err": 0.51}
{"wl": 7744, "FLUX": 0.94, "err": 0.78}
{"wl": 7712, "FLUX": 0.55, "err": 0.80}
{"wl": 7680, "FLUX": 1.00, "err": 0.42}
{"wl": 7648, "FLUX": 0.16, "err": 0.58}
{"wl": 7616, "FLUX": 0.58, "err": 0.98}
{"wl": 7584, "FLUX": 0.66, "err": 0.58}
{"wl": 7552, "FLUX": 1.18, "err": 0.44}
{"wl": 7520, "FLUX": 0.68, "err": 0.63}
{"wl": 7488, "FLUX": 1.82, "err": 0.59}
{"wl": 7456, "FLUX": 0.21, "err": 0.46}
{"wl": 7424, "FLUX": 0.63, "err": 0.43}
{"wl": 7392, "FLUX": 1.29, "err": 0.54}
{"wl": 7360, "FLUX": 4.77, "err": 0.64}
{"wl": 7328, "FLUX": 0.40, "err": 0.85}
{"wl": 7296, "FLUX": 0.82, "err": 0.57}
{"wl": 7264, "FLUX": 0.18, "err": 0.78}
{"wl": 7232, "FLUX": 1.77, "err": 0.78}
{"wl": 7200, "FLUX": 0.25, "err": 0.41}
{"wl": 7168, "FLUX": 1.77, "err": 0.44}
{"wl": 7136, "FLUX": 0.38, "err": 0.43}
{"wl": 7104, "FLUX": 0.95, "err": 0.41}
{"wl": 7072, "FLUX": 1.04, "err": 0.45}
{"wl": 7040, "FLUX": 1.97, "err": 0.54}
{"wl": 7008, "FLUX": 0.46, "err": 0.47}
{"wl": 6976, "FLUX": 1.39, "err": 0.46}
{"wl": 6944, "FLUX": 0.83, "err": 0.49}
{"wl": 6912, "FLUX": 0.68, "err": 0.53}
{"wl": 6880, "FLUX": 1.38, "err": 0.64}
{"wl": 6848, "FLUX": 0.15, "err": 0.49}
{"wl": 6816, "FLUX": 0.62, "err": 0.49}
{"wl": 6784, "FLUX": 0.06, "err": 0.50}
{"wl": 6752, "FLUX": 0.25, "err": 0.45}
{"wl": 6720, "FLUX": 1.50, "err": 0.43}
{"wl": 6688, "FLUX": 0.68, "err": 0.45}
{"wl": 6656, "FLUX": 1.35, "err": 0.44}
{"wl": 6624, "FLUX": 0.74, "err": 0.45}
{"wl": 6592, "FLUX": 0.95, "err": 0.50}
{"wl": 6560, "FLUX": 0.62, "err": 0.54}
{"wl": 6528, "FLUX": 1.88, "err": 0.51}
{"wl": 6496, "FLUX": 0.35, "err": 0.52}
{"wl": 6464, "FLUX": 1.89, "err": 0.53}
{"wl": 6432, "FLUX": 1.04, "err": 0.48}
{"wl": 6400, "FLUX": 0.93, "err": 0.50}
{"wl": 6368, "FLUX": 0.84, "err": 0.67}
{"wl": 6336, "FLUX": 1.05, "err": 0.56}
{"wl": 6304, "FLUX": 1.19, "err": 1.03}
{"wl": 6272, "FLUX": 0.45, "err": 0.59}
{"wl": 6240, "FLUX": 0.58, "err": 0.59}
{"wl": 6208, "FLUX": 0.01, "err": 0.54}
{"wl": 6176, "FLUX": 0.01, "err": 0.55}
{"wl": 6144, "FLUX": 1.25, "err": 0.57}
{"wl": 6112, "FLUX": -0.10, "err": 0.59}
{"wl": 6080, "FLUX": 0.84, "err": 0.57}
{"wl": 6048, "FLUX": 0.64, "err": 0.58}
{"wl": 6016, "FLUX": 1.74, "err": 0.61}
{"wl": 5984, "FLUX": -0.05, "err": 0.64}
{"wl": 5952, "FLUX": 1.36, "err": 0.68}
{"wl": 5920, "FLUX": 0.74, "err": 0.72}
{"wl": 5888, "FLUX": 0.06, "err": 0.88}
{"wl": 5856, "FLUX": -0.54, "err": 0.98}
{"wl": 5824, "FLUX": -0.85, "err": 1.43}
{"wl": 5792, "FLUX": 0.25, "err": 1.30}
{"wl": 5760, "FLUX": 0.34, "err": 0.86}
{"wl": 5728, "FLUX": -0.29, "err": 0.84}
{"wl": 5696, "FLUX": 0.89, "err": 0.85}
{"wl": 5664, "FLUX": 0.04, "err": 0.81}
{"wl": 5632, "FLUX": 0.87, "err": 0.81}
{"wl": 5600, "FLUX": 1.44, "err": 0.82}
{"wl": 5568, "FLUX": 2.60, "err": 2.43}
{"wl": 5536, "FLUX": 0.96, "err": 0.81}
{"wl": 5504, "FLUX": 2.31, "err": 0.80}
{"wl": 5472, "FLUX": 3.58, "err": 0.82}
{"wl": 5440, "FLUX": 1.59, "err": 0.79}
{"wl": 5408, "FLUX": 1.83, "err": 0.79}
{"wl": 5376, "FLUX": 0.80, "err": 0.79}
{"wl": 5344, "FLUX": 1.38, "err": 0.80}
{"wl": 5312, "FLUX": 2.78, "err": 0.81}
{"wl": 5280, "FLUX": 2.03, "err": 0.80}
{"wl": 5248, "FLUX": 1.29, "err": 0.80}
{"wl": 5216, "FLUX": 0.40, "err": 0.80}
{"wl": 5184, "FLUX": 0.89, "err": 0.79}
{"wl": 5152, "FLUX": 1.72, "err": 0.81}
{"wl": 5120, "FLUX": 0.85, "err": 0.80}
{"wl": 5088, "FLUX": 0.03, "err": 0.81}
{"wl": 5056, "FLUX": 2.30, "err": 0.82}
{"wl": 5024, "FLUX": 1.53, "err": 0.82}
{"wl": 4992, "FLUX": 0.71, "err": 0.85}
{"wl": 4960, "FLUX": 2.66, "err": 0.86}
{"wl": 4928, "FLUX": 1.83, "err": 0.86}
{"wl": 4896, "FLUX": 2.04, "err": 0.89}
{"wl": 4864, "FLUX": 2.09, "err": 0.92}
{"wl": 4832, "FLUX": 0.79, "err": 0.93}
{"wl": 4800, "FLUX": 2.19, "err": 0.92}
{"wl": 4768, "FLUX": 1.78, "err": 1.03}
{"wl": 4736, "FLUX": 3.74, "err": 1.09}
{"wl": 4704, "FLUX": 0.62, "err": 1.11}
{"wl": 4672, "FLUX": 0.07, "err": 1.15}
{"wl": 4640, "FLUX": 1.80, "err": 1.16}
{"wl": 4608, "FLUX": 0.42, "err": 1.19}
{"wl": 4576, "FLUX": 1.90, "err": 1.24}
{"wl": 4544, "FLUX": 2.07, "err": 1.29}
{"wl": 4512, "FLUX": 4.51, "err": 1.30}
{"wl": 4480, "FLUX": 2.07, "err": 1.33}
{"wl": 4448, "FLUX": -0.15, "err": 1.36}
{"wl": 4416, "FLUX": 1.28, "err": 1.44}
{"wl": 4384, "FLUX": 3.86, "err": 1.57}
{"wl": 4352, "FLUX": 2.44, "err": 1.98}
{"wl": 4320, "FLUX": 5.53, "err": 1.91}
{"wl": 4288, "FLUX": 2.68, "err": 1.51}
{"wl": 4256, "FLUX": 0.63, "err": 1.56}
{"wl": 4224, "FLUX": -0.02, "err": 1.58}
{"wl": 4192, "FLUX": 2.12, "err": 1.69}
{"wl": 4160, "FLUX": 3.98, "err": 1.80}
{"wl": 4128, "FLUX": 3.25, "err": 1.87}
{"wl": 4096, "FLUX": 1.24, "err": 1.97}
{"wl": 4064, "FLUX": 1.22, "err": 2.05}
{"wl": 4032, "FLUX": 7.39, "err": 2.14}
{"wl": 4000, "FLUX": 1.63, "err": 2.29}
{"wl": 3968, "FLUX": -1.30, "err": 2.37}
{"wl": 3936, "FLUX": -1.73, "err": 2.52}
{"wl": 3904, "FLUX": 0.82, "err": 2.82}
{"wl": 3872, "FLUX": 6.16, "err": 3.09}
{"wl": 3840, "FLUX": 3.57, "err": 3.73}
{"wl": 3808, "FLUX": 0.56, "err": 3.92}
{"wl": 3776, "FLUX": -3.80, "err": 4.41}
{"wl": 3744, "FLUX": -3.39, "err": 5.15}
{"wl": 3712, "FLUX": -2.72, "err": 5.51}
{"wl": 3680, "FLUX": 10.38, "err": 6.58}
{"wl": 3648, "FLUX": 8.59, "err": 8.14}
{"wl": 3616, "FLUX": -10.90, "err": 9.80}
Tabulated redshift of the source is 0.97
